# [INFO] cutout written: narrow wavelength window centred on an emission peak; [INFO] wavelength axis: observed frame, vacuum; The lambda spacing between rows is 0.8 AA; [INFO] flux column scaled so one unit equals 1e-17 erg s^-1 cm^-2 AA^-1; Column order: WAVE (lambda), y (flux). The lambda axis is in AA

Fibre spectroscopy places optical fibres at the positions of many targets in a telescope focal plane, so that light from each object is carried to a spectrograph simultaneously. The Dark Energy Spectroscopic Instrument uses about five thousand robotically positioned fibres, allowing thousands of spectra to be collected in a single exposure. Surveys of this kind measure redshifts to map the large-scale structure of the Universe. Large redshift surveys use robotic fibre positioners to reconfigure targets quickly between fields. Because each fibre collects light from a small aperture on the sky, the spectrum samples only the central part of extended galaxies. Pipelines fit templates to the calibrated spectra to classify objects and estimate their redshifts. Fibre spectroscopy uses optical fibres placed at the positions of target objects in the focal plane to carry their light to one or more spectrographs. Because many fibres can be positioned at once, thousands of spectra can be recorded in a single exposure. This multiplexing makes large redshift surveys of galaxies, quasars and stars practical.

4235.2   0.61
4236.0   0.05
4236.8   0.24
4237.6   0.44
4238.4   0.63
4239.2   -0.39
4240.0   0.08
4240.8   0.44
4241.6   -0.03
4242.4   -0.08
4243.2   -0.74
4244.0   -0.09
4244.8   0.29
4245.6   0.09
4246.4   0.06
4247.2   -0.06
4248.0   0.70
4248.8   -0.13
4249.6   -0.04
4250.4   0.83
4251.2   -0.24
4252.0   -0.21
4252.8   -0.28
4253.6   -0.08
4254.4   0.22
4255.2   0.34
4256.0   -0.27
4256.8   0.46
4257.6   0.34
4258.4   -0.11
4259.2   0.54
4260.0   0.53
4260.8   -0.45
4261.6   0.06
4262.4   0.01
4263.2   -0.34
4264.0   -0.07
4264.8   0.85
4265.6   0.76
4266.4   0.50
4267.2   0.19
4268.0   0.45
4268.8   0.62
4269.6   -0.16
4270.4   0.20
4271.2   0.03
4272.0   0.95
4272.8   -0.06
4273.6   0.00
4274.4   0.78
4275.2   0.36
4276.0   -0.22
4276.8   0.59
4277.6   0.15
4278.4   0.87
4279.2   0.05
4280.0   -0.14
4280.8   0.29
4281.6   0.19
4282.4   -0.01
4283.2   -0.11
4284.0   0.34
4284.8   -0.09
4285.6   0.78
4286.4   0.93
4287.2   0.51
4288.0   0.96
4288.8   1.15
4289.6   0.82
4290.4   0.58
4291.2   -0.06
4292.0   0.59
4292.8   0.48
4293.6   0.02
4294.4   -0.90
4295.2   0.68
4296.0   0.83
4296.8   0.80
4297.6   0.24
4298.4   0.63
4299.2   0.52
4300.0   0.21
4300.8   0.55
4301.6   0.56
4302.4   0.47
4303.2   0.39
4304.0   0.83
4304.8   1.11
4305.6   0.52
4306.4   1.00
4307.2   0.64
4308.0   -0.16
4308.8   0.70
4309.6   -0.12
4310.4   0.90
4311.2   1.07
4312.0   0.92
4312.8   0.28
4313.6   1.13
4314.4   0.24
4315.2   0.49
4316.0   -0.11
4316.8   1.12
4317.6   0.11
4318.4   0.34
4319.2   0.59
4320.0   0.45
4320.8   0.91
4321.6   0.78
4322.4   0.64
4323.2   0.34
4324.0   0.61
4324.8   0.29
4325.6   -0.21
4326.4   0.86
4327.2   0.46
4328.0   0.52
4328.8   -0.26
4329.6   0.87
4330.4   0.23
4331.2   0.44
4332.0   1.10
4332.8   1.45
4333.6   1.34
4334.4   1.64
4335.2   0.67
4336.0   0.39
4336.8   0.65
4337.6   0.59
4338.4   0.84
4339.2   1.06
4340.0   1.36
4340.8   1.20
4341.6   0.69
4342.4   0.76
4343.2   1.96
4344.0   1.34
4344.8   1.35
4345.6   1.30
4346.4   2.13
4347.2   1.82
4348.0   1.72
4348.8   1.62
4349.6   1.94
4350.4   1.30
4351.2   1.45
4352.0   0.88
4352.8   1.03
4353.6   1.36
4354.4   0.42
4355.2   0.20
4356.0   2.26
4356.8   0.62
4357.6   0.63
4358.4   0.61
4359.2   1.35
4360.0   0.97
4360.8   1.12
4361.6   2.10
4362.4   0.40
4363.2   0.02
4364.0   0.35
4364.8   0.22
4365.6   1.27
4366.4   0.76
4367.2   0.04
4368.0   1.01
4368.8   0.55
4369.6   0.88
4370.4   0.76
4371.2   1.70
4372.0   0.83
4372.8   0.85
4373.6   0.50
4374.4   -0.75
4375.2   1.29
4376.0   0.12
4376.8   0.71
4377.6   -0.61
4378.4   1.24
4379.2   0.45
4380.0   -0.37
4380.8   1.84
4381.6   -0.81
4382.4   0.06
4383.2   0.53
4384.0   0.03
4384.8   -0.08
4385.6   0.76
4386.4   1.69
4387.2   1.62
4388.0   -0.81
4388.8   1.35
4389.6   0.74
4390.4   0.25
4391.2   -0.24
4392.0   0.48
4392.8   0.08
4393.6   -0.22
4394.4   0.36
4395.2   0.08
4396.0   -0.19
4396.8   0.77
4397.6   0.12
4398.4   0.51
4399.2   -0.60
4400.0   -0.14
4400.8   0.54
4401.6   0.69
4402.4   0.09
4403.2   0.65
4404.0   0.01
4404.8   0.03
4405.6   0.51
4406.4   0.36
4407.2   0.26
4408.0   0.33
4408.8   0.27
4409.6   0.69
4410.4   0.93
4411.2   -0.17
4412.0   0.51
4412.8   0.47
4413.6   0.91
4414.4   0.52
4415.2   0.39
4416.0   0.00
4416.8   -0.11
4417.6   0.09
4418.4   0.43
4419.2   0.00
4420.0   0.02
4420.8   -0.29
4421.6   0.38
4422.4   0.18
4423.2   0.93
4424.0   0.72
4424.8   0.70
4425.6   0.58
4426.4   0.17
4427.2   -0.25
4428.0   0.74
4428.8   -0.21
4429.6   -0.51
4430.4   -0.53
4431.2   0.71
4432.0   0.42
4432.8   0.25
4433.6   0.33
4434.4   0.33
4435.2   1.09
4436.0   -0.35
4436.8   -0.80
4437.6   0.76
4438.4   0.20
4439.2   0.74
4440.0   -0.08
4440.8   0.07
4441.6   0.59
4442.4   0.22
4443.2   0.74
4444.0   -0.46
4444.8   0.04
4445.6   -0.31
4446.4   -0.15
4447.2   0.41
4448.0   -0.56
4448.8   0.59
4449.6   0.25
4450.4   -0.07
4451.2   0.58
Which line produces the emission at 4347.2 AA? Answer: C IV 1549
